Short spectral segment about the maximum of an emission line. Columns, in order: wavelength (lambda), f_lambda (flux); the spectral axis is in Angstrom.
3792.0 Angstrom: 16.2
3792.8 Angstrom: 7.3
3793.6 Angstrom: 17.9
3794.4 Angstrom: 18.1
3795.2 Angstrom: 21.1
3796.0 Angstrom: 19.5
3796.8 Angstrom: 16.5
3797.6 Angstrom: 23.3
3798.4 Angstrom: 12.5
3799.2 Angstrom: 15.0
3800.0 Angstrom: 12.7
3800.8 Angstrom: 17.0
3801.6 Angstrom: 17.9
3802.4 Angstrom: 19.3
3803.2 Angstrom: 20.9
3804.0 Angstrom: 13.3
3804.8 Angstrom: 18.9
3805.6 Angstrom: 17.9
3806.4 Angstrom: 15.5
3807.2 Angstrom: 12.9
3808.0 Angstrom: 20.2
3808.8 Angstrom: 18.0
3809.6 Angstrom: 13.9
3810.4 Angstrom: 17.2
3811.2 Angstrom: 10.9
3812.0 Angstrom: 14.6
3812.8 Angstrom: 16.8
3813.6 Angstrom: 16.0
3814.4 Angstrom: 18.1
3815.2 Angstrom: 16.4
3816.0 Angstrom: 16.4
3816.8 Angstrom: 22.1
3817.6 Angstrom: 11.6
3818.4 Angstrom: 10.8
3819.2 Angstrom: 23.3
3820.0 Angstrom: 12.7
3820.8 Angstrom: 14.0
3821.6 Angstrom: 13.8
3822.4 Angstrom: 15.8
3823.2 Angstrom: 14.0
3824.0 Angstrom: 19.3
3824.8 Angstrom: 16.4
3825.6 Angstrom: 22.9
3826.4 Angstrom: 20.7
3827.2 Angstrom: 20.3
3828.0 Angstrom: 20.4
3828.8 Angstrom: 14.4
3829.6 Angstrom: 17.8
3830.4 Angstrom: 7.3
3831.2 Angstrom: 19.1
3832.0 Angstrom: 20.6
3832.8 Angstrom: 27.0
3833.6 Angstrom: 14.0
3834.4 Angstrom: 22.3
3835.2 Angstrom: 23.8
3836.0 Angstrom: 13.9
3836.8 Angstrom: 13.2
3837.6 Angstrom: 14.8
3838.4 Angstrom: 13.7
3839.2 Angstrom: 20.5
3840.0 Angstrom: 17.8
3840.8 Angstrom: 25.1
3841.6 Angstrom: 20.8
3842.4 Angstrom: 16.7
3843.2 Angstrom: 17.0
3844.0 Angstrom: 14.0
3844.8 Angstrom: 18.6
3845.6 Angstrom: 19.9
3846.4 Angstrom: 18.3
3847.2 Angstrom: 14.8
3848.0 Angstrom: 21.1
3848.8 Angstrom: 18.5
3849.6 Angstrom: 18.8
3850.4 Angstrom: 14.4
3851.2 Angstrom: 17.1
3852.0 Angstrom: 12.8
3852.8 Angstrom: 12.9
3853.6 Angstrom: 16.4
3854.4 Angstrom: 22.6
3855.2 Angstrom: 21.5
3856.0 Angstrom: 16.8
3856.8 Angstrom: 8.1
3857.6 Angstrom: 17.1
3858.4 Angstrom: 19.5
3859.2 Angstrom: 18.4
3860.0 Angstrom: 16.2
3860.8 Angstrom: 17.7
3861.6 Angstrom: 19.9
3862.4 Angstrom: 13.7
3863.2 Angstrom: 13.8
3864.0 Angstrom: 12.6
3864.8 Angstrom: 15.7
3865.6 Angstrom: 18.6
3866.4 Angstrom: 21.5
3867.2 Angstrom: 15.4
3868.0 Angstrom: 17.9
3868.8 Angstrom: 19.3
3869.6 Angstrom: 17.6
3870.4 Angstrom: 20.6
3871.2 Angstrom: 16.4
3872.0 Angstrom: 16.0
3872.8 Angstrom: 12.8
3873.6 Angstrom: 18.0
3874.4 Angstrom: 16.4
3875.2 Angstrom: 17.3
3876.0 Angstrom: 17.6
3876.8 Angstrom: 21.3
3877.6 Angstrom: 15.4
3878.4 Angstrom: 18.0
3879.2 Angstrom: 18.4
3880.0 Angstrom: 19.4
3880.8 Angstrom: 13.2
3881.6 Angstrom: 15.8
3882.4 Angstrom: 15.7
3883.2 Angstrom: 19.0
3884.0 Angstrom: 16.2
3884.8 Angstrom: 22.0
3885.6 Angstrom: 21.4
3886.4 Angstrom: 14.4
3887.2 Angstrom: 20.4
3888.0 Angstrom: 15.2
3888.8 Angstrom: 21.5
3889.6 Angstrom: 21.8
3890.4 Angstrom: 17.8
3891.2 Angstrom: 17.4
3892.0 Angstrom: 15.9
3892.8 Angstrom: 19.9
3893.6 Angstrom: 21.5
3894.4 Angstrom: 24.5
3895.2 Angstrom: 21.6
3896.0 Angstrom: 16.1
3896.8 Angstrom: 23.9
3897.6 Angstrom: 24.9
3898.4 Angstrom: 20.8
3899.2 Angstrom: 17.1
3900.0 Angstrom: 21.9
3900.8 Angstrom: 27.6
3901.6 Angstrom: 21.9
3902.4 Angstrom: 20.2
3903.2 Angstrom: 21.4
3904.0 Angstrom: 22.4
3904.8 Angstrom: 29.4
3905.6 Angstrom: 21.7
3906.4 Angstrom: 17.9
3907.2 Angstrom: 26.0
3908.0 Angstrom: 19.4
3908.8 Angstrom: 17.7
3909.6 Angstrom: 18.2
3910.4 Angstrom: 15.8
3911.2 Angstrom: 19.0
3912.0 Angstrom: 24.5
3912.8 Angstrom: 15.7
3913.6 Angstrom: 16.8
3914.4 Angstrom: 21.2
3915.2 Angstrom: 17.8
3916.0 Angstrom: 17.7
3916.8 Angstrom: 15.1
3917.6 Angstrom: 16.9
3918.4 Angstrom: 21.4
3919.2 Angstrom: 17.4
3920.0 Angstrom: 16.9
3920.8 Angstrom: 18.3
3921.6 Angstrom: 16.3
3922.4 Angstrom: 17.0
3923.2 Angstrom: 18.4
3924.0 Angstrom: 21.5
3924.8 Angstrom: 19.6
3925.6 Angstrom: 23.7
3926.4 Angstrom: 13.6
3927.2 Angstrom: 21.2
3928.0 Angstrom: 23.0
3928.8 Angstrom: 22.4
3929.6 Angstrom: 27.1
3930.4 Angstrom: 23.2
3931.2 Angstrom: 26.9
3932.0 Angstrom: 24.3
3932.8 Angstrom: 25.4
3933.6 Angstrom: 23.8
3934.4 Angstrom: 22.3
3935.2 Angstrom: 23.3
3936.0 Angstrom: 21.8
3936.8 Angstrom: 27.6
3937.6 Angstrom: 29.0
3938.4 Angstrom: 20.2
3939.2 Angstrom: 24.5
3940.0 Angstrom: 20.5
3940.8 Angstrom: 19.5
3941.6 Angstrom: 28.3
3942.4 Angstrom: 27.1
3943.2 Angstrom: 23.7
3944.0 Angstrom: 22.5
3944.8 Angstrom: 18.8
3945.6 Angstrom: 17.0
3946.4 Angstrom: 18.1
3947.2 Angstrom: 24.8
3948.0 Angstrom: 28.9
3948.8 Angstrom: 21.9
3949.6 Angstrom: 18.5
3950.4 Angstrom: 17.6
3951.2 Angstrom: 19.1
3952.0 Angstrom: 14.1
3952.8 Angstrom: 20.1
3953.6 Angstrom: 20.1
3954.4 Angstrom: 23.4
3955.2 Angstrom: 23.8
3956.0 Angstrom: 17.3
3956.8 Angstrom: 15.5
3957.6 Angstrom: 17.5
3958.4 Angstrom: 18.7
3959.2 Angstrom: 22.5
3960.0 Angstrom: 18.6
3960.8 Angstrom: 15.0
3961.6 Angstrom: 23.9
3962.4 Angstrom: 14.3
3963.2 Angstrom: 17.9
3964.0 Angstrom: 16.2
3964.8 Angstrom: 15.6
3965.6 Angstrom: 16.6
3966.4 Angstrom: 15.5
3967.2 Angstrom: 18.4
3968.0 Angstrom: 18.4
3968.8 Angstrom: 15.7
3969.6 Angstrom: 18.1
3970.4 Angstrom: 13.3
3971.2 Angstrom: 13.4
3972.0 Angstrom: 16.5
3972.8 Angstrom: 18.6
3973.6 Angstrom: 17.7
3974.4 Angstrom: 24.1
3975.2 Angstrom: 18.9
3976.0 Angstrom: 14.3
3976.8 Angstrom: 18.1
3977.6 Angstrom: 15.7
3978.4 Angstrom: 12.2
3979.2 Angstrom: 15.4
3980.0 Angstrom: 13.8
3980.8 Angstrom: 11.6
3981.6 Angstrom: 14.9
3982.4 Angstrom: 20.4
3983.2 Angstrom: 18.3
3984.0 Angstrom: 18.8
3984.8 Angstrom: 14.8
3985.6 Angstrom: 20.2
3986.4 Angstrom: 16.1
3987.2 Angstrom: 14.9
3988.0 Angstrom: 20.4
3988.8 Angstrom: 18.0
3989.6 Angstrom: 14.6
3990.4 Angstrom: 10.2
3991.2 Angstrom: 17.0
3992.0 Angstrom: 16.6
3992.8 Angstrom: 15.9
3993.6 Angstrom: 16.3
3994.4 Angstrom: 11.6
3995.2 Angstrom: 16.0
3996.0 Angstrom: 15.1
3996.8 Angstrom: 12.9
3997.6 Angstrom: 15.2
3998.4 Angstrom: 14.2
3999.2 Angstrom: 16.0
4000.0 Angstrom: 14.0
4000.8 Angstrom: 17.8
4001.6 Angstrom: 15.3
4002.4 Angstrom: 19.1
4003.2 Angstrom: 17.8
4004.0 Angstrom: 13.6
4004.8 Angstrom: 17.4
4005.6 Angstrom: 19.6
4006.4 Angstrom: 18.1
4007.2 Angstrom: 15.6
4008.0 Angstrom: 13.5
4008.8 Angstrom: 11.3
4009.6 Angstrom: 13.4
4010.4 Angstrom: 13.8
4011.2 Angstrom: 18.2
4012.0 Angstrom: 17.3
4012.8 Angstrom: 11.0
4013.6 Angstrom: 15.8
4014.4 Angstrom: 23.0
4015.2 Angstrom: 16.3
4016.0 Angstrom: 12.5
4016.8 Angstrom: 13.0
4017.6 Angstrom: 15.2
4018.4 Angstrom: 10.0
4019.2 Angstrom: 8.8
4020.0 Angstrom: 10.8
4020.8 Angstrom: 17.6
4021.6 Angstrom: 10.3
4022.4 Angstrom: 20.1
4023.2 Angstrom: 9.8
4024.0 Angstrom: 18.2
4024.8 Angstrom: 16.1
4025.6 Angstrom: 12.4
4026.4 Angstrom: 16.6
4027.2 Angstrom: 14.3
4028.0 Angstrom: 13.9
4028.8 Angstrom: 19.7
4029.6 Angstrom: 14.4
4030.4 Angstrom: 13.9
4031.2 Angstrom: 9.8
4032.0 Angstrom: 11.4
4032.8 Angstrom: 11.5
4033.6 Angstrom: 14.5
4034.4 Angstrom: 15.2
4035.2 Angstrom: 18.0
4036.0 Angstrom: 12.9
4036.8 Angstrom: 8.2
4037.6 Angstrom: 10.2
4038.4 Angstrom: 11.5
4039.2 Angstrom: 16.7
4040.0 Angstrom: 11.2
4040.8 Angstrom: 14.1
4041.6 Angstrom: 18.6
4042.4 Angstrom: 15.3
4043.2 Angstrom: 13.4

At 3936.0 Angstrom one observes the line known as C III] 1909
